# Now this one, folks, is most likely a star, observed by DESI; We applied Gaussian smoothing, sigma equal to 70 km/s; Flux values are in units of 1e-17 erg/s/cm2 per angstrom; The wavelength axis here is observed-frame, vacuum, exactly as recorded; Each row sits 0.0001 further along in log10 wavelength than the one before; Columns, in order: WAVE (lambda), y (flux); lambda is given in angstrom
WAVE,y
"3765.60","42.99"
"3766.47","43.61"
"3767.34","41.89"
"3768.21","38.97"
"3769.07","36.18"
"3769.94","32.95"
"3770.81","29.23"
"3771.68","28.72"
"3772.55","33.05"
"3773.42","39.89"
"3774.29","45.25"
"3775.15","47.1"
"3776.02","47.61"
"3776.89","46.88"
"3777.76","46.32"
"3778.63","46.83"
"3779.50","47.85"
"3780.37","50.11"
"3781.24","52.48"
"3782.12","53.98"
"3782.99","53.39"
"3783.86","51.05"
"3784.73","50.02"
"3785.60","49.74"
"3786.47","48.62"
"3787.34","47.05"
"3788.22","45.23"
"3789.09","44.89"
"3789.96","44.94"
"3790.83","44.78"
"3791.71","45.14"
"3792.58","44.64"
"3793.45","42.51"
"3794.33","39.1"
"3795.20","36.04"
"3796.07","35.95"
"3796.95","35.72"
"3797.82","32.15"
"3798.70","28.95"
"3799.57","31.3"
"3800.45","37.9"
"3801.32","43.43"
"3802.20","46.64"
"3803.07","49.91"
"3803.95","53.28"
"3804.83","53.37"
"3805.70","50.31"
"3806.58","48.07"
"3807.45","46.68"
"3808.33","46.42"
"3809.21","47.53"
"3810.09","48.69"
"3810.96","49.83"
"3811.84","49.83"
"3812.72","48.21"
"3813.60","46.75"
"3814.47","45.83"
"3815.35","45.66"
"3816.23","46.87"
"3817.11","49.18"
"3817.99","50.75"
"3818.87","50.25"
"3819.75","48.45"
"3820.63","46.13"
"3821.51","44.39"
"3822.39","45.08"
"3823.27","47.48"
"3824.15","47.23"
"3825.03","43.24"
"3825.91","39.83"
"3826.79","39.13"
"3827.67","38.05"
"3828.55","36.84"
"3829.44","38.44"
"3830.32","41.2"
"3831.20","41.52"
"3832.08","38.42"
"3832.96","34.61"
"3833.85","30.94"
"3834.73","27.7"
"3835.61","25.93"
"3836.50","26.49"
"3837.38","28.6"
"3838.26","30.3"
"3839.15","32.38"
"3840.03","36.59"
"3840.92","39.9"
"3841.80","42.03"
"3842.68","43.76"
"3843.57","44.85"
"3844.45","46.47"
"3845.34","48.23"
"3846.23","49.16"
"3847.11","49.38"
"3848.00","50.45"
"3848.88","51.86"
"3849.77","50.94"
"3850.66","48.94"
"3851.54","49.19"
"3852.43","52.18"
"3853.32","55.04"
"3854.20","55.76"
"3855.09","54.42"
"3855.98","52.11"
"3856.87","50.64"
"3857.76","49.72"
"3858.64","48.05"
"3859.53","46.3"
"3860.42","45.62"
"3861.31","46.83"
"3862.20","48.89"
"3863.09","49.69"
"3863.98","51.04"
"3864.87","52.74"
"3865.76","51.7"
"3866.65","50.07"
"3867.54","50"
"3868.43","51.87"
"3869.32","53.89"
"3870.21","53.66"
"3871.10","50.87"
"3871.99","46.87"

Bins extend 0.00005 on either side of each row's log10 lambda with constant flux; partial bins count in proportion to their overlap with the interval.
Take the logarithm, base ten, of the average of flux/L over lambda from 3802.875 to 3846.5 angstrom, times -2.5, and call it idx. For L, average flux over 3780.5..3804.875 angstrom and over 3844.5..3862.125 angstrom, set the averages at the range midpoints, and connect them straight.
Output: 0.103 mag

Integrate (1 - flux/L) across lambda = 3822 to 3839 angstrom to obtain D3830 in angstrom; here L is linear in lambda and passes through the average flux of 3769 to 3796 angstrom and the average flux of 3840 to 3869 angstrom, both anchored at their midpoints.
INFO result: 3.8 angstrom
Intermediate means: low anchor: 44.2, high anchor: 49.1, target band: 36.8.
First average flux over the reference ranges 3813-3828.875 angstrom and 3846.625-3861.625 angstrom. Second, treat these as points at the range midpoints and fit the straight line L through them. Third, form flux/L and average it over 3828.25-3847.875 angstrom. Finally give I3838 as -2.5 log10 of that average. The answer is 0.25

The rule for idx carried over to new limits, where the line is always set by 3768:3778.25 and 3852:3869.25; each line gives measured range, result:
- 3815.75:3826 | -0.028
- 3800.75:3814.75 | -0.106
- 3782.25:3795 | -0.127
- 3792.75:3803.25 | 0.120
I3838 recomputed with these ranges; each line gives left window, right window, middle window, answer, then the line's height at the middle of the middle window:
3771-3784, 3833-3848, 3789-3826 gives -0.07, 42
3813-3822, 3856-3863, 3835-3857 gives 0.09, 48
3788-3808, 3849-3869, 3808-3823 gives -0.06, 44.9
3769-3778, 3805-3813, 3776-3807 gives -0.03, 44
